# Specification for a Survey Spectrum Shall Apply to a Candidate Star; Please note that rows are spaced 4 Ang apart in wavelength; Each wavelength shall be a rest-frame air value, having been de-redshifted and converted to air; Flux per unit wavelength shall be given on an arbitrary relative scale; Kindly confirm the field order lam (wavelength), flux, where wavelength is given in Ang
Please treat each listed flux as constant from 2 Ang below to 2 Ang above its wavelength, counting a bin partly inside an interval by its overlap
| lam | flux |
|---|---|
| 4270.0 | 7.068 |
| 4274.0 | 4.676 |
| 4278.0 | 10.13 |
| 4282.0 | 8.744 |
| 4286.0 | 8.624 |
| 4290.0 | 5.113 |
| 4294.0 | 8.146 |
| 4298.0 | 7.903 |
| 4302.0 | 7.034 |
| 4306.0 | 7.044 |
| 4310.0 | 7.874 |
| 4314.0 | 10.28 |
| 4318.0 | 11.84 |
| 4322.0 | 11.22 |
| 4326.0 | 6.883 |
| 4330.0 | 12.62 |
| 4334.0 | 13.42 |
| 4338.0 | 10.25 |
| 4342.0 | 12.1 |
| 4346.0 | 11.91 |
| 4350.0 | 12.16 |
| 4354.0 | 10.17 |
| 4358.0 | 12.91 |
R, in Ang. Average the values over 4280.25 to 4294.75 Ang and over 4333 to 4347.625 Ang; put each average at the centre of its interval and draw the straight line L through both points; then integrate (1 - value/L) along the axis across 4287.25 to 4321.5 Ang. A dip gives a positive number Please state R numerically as 2.7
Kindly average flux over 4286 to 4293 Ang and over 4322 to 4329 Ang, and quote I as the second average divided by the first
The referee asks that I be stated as 1.4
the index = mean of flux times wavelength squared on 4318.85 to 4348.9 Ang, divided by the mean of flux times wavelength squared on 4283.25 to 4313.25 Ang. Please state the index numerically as 1.5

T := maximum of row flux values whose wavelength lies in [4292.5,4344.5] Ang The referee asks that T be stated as 13.42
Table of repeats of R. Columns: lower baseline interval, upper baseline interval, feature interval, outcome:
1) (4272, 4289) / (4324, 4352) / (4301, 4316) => 2.28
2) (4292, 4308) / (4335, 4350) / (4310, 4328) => -0.97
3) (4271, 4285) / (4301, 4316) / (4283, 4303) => 1.34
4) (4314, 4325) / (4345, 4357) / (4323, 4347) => 0.05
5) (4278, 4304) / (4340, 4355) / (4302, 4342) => -0.49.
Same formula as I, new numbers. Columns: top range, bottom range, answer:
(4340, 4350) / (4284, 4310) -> 1.64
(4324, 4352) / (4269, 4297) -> 1.51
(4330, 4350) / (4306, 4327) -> 1.26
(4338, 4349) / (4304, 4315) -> 1.42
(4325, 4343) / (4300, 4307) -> 1.60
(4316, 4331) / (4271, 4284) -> 1.35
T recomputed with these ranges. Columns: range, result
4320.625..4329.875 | 11.22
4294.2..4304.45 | 7.903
